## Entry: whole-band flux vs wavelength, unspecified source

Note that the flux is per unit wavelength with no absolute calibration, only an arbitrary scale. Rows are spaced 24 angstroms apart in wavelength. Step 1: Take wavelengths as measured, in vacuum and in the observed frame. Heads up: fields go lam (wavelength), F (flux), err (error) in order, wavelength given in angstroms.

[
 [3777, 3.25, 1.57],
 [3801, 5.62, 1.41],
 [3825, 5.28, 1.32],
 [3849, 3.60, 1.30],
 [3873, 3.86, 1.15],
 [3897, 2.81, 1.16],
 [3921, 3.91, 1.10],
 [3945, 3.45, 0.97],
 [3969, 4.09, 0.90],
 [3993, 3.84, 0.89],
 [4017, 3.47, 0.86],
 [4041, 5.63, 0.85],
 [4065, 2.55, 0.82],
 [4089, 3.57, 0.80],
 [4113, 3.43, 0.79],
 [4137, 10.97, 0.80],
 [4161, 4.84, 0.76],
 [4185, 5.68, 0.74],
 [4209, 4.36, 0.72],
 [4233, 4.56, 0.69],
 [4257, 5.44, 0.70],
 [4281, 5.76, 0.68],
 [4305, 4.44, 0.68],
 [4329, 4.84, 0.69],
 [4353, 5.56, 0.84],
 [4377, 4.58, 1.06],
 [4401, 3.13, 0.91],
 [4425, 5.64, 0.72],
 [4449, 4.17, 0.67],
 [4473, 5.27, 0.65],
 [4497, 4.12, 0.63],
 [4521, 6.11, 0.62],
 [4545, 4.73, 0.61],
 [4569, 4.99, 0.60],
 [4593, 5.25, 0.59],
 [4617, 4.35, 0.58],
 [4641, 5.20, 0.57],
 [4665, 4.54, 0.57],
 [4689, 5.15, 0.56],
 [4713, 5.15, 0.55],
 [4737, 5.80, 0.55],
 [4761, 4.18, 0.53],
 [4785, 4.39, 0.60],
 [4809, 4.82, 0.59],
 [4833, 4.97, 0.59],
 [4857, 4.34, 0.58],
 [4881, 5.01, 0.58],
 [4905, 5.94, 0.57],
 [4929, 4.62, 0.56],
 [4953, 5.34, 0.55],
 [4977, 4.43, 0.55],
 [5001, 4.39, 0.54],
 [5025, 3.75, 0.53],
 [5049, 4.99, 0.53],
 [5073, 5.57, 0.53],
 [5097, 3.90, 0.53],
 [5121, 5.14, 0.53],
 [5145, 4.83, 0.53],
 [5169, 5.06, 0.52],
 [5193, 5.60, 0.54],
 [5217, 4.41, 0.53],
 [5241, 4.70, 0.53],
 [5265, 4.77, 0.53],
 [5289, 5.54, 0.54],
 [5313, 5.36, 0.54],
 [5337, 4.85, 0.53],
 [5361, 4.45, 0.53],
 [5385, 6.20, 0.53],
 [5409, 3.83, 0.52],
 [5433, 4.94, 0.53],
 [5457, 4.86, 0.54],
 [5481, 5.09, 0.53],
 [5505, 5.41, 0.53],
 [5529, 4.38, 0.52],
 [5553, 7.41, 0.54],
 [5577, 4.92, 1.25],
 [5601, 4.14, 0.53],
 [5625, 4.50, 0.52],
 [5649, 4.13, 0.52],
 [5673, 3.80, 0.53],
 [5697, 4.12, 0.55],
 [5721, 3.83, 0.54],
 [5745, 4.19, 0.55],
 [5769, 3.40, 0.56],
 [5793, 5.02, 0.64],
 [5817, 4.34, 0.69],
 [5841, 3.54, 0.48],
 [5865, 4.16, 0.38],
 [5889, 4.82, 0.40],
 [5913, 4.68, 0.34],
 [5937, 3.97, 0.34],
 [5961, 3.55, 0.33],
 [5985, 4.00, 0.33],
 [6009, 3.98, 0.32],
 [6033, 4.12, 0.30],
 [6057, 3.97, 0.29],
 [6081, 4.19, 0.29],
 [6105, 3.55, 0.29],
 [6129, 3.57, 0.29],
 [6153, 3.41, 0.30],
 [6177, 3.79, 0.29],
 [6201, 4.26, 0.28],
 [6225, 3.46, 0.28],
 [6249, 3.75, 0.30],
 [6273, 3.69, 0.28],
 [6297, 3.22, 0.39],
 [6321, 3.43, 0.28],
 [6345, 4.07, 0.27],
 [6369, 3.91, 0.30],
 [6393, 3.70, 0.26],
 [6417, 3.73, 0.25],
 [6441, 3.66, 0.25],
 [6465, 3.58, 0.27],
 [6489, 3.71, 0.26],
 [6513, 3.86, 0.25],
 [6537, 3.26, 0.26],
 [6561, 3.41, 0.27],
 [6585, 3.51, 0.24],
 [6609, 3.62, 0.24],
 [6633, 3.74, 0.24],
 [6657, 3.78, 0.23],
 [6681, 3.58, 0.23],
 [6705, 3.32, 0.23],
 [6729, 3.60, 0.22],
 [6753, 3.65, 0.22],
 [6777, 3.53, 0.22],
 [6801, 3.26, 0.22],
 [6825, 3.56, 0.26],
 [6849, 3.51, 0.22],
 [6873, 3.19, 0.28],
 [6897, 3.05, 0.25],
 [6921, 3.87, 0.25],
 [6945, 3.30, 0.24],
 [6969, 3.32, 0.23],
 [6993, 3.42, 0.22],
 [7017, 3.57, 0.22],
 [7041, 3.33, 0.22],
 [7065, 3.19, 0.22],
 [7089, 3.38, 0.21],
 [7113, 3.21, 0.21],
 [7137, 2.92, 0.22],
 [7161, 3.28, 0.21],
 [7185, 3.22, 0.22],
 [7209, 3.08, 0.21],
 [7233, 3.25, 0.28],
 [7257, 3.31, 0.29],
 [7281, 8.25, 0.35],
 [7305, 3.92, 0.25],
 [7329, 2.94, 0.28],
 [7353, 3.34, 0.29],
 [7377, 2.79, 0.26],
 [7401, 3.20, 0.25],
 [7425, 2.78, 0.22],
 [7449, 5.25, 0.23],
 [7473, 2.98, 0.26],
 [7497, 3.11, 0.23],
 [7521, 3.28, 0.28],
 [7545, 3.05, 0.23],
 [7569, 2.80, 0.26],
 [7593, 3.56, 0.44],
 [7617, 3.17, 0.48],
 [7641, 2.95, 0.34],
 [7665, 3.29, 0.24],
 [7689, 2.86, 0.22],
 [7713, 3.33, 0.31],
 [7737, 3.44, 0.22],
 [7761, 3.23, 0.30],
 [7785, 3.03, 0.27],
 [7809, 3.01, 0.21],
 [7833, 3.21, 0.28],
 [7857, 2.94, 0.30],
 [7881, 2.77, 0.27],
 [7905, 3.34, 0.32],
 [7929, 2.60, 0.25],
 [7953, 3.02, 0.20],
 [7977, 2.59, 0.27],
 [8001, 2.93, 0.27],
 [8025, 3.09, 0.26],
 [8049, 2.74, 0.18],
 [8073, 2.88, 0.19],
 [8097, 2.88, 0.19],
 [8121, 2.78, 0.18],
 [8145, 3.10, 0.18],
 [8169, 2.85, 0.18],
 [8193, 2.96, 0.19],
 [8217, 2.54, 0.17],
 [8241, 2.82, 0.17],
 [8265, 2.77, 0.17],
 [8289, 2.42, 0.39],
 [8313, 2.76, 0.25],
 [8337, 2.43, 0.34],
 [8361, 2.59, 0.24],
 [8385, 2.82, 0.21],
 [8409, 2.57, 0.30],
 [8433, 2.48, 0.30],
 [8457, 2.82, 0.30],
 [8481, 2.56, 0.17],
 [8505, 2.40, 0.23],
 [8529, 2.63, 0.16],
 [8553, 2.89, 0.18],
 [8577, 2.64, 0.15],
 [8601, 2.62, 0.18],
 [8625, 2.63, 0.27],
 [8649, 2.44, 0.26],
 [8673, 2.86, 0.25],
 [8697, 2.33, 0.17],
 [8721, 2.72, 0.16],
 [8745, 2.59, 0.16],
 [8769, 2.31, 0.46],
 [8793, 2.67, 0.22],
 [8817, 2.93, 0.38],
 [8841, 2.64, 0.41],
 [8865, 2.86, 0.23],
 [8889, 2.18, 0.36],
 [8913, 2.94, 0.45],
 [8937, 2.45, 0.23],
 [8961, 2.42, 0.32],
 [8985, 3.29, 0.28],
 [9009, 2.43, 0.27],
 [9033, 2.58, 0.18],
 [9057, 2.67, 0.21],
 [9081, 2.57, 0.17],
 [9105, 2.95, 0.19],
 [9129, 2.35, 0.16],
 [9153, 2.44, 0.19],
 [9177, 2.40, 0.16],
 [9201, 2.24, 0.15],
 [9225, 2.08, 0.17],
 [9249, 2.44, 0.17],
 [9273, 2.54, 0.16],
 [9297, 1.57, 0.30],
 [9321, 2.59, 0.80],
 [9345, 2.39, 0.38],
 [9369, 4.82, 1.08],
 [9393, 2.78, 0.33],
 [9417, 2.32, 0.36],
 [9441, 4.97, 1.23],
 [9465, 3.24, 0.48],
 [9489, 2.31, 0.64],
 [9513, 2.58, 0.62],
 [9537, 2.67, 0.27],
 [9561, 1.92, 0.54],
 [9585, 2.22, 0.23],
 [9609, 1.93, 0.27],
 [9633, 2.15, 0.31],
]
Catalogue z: 0.11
